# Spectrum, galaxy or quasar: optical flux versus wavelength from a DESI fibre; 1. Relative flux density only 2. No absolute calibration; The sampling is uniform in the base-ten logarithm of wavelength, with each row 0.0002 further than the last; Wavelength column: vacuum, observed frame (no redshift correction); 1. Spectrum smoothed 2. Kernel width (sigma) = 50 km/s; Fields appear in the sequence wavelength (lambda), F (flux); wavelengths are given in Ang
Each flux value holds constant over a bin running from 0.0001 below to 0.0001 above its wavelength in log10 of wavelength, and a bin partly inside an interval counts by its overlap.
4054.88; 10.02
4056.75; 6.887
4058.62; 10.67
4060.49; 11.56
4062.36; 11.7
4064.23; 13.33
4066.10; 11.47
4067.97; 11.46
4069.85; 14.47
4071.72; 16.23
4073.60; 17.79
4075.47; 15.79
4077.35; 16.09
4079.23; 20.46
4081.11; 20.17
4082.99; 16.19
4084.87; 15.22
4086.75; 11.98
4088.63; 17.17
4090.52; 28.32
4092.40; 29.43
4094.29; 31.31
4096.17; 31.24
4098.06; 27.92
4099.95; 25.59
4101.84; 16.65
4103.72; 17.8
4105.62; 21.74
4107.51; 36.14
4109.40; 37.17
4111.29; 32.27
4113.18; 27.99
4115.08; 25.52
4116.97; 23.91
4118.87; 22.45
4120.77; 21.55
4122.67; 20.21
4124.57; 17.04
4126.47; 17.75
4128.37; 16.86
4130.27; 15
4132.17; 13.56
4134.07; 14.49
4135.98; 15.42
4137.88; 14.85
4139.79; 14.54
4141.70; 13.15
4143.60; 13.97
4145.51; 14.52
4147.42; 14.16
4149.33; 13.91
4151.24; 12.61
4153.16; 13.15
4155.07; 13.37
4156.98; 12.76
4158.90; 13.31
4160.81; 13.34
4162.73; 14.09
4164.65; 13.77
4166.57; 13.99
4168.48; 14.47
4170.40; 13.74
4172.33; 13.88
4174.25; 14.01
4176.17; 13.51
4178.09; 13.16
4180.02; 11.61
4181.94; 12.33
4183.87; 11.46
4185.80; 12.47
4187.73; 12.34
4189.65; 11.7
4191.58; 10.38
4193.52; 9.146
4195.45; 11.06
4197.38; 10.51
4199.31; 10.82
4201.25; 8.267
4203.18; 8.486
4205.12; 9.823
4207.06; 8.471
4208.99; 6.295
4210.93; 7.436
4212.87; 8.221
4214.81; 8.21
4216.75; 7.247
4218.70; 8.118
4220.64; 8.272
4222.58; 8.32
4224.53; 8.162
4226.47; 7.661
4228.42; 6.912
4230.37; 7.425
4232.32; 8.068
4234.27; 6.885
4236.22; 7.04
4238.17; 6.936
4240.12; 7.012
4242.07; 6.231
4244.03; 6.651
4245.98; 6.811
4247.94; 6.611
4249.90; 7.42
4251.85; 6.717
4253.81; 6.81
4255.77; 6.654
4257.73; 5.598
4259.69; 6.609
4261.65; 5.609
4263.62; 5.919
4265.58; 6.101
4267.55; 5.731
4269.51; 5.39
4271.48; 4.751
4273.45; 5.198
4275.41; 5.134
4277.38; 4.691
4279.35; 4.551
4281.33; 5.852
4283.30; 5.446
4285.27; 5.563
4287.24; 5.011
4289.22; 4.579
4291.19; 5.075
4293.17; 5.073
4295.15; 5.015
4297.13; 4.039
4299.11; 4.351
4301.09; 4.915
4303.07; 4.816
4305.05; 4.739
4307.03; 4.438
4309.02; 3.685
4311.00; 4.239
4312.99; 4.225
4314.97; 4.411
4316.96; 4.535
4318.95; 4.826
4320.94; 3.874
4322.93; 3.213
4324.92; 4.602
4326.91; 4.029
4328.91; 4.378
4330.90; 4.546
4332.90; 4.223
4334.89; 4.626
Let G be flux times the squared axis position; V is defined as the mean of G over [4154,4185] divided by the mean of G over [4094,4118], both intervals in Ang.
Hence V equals 0.50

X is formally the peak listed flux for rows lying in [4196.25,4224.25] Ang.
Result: 10.82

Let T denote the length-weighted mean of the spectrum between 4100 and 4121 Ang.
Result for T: 25.9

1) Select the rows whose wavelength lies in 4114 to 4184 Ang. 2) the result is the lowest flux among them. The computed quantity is 11.46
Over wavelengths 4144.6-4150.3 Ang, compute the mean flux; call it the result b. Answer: 14.2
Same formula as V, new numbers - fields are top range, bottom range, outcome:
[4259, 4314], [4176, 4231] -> 0.55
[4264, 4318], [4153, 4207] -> 0.43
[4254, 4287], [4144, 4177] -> 0.43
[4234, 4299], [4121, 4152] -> 0.40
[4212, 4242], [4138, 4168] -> 0.57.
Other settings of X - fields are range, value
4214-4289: 8.32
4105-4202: 37.17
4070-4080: 20.46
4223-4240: 8.162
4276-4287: 5.852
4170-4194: 14.01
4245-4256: 7.42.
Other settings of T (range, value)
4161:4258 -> 9.47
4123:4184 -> 14.1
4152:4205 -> 12.2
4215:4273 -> 6.82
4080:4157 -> 20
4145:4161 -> 13.4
